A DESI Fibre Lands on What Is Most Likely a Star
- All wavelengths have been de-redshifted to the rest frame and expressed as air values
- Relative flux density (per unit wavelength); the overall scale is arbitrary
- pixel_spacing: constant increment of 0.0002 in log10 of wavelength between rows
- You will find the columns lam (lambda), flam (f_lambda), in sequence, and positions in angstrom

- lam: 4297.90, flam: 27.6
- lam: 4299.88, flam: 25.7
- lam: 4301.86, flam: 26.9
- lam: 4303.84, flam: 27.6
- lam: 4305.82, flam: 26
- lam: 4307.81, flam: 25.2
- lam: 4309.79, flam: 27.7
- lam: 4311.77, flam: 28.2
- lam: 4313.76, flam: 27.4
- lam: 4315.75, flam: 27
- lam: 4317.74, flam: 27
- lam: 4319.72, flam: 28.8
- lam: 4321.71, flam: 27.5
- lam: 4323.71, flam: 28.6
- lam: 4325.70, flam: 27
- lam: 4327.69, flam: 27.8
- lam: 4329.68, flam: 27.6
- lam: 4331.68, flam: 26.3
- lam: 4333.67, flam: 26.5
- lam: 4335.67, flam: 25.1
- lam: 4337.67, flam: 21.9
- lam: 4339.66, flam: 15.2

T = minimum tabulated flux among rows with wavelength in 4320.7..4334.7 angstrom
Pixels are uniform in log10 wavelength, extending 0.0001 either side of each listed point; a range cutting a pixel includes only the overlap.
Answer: 26.3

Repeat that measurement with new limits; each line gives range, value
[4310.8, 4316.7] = 27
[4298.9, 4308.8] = 25.2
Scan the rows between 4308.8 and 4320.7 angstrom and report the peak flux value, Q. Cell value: 28.8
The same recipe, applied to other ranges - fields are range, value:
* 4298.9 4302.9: 26.9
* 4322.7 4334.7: 28.6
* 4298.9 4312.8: 28.2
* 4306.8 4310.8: 27.7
